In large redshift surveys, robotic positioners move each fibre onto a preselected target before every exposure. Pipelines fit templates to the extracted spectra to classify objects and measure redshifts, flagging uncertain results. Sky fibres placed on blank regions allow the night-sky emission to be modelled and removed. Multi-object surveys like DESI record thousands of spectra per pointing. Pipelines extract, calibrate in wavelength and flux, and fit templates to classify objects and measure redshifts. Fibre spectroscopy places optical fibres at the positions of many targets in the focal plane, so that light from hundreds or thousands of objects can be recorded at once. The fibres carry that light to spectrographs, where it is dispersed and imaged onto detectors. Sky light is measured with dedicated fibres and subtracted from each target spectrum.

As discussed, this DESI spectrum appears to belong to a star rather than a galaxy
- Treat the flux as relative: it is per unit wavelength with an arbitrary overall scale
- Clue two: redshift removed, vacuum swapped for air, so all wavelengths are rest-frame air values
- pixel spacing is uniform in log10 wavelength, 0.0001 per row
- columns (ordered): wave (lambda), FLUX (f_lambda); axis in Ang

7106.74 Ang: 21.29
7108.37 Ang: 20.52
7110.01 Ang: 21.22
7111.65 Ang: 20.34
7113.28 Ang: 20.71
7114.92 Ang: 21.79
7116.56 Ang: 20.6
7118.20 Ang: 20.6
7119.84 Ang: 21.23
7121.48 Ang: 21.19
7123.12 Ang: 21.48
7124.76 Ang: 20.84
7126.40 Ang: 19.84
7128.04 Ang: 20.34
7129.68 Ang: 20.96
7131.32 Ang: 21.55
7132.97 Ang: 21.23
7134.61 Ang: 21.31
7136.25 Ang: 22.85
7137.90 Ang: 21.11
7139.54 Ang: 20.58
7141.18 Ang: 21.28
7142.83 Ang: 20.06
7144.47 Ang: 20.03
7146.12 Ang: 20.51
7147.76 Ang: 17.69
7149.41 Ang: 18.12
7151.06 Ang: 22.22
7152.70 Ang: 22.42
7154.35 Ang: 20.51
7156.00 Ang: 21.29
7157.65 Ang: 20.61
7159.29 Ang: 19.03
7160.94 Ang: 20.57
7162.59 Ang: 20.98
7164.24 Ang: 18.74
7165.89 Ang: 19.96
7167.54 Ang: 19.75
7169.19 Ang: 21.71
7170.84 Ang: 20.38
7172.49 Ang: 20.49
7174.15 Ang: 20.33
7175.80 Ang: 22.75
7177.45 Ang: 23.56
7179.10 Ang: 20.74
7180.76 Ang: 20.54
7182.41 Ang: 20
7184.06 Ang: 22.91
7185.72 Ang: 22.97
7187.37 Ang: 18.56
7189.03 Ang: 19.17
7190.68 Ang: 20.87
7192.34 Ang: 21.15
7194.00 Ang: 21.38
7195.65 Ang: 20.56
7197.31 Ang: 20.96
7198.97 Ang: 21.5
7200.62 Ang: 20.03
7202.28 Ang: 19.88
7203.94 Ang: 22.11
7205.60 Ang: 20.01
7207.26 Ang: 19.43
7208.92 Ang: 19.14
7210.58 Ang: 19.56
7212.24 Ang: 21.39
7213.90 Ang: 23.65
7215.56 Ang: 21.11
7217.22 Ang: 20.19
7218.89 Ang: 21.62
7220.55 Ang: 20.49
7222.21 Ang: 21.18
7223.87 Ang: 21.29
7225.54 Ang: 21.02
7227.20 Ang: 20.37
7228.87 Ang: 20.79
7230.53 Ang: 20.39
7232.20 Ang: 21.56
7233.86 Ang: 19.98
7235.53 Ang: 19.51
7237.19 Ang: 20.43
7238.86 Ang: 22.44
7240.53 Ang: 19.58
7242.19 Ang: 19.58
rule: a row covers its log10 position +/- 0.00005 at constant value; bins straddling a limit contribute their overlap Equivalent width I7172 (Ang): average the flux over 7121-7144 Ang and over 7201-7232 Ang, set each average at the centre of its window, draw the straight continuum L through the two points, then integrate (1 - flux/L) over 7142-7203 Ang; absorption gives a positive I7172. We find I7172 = 0.8 Ang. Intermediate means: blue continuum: 21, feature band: 20.6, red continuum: 20.8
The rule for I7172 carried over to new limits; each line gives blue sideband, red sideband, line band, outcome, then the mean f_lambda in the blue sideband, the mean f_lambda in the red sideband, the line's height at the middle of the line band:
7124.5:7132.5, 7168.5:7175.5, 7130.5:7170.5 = 0.38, 20.7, 20.8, 20.8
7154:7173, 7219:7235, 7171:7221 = -0.79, 20.3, 20.8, 20.6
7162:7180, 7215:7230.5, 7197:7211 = 0.38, 20.8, 20.9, 20.9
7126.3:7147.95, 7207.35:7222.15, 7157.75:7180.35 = 0.13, 20.8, 20.8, 20.8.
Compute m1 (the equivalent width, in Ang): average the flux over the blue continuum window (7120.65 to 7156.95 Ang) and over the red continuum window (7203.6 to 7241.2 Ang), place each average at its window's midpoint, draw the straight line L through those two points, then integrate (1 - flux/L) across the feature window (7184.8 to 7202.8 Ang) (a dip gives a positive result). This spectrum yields 0.1 Ang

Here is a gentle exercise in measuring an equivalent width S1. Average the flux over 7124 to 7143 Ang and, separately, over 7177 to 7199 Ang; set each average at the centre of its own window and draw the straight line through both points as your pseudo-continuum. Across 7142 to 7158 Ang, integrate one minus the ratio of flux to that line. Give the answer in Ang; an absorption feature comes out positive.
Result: 0.52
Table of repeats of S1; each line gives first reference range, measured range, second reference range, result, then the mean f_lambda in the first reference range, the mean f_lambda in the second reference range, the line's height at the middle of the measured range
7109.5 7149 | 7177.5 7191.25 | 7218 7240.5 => -0.1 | 20.8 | 20.8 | 20.8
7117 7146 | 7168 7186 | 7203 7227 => -0.4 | 21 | 20.9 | 20.9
